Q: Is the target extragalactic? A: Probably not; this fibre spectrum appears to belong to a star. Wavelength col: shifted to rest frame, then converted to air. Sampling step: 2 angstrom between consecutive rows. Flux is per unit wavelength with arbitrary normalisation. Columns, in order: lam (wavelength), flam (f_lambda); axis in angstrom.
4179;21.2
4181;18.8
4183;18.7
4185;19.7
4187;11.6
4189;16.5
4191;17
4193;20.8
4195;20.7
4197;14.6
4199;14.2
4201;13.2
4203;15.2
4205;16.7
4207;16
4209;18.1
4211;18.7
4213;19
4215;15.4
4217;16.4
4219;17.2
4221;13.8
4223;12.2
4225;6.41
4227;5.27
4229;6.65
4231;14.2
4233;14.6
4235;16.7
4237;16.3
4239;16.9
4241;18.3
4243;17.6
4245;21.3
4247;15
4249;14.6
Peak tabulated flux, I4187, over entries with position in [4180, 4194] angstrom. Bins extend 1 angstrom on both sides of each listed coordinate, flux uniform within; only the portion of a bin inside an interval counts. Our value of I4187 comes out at 20.8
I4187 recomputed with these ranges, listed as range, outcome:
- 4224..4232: 14.2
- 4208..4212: 18.7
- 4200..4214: 19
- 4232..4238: 16.7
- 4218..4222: 17.2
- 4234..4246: 21.3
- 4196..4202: 14.6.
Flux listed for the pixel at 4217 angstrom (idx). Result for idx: 16.4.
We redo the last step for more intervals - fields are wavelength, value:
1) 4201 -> 13.2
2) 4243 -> 17.6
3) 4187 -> 11.6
